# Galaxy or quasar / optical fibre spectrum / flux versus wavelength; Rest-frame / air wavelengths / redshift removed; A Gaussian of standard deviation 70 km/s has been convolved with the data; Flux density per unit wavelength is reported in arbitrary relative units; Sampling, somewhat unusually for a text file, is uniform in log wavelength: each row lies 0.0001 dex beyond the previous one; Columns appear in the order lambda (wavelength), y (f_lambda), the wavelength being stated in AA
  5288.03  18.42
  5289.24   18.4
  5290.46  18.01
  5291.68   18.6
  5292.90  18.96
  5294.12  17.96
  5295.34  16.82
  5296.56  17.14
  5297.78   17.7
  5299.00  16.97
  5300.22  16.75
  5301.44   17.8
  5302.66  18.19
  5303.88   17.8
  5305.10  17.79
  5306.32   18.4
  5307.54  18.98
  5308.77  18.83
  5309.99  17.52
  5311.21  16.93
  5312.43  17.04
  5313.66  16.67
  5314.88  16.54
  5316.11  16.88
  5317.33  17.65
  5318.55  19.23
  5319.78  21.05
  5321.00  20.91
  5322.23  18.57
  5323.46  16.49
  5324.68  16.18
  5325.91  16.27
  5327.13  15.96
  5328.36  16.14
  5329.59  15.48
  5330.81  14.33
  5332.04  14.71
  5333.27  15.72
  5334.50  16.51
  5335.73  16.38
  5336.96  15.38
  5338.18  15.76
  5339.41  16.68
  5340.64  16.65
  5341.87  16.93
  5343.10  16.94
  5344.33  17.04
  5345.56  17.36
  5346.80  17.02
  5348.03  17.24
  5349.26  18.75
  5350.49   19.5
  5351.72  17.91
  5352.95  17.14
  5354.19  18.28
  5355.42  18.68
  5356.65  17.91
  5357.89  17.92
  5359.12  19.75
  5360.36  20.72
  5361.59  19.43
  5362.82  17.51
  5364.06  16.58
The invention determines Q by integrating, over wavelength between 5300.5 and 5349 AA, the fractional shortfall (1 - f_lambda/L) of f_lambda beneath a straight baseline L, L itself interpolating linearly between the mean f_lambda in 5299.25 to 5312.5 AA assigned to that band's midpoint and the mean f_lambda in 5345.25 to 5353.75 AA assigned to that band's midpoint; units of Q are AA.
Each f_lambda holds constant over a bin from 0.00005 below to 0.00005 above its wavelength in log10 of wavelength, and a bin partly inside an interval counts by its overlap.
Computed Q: 1.9 AA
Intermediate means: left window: 17.8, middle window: 17.1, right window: 17.9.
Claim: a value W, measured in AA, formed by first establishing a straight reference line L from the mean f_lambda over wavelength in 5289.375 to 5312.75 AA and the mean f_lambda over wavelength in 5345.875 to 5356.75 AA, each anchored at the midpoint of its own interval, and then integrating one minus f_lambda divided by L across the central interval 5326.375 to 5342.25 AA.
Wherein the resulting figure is 1.84 AA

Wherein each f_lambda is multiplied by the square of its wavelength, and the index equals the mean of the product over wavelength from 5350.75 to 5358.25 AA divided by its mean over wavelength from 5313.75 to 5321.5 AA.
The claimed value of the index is 1.0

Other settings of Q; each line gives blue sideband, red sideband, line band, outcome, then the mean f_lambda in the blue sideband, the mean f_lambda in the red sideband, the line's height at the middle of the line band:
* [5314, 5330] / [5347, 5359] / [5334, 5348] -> 1.01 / 17.5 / 18.2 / 17.9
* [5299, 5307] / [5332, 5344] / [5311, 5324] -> -0.69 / 17.8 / 16.3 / 17.1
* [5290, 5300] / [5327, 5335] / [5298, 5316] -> -0.63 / 17.7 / 15.5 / 17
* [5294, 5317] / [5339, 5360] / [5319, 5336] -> 0.82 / 17.5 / 17.8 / 17.6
